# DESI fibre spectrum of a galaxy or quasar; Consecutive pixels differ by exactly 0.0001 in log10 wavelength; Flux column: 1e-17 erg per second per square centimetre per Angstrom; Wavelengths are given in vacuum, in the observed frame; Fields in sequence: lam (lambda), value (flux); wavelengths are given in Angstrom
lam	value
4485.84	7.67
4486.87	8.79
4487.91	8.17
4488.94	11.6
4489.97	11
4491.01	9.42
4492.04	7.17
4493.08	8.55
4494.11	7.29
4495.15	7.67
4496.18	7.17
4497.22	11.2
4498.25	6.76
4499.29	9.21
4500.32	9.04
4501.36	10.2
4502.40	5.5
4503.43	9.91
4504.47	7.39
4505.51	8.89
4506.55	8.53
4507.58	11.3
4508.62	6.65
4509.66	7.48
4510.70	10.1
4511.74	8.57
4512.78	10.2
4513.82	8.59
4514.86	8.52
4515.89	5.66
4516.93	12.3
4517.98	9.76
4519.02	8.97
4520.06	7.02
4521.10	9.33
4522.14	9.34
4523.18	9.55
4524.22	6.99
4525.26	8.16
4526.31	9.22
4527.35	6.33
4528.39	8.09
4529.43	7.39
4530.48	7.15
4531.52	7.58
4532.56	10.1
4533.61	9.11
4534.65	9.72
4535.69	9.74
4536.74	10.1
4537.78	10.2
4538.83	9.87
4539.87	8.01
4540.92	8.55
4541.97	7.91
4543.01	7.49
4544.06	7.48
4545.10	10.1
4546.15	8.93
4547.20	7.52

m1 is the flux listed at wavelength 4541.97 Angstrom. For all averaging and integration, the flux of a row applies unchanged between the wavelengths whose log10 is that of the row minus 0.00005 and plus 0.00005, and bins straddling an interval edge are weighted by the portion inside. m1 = 7.91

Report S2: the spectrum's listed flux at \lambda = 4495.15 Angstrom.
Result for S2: 7.67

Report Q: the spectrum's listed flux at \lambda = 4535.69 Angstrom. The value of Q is 9.74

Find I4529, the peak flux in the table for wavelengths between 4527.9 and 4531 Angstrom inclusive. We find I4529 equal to 8.09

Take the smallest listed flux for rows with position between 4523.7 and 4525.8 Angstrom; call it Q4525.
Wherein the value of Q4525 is 6.99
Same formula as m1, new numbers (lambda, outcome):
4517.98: 9.76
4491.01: 9.42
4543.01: 7.49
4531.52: 7.58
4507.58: 11.3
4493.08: 8.55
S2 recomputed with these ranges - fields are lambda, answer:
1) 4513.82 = 8.59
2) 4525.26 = 8.16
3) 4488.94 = 11.6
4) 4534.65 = 9.72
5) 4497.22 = 11.2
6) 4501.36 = 10.2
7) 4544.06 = 7.48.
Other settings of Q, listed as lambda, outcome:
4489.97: 11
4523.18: 9.55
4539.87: 8.01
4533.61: 9.11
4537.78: 10.2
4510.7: 10.1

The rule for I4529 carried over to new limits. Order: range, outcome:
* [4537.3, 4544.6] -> 10.2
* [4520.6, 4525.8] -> 9.55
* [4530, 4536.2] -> 10.1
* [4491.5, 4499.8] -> 11.2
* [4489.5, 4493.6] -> 11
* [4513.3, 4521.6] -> 12.3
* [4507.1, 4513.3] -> 11.3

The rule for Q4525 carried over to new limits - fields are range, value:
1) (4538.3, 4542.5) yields 7.91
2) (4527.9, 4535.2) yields 7.15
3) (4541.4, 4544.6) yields 7.48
